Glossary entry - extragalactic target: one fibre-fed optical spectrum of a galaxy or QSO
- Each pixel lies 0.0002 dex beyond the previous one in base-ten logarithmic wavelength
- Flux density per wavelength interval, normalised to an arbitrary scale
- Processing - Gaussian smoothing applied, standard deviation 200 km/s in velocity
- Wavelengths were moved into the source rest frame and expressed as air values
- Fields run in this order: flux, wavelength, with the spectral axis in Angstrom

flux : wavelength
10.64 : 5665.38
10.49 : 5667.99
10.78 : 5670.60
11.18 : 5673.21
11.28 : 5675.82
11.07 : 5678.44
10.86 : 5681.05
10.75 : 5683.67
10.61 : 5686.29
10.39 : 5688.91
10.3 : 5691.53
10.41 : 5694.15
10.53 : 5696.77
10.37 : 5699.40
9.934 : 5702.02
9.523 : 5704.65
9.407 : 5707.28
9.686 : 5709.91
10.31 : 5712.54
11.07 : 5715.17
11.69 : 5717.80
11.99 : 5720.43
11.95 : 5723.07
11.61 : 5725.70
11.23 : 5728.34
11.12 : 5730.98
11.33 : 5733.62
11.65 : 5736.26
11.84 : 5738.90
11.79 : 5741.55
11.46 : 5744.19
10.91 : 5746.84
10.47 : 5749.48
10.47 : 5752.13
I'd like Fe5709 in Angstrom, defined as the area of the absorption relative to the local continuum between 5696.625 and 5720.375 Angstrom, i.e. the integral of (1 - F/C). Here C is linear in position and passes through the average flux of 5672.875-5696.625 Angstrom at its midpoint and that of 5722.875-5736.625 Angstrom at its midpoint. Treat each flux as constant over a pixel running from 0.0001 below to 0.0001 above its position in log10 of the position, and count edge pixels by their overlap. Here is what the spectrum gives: 1.60 Angstrom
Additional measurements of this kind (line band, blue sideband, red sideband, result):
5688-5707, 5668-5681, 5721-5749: 1.73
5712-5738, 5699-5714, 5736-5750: -1.99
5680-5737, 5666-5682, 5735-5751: 2.00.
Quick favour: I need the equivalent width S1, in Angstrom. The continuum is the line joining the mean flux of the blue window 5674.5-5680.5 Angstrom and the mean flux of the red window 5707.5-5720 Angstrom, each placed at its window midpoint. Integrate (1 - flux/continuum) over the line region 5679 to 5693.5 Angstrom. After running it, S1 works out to 0.6 Angstrom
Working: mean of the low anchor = 11.1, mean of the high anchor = 10.7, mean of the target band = 10.6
